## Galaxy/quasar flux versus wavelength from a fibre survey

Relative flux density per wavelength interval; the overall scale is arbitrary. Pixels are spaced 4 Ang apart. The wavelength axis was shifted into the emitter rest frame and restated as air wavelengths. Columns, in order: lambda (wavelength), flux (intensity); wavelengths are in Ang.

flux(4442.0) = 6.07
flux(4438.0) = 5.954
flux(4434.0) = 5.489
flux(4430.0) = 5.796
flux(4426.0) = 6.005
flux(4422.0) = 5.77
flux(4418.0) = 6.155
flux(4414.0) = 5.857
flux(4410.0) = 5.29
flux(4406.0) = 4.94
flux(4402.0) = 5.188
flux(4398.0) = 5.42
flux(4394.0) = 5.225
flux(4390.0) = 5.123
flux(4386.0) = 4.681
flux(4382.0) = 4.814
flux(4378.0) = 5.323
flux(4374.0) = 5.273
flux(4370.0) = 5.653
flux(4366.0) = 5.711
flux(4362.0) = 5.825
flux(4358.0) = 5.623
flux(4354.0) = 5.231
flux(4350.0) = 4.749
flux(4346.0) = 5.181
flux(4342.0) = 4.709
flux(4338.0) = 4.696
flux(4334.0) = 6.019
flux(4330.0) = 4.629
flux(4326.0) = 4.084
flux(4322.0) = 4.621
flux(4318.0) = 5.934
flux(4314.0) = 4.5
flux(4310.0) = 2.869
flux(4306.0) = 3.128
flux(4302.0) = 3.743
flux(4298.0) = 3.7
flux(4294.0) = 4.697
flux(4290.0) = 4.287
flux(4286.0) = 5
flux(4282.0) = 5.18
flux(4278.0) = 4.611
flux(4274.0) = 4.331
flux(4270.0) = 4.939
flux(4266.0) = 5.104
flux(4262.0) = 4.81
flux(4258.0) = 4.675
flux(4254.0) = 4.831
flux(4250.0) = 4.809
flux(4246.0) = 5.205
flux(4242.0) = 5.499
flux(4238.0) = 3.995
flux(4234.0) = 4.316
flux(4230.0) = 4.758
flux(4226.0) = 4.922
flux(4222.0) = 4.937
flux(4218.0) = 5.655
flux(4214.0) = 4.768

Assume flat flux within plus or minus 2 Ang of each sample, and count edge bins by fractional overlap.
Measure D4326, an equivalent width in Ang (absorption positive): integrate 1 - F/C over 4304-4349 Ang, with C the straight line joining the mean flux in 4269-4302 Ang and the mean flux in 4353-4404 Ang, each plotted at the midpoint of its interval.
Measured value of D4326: 2.8 Ang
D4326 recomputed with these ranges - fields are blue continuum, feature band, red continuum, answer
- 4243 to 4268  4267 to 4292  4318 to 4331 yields 0.50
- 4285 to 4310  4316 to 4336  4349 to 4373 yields -1.80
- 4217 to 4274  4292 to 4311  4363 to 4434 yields 5.24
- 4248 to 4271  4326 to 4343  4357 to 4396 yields 0.76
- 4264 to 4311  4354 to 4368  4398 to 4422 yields -1.71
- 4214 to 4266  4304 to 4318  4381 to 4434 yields 3.46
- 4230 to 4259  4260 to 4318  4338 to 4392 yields 6.08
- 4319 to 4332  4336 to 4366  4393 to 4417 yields -2.25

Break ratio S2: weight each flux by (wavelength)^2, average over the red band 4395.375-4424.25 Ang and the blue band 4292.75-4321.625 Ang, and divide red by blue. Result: 1.41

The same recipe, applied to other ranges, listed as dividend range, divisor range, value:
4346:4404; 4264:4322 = 1.23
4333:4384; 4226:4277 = 1.16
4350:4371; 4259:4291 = 1.20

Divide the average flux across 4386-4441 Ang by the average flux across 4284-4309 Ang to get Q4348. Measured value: 1.37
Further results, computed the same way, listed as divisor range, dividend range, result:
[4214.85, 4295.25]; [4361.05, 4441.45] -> 1.14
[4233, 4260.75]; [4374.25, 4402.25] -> 1.07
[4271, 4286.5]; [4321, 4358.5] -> 1.03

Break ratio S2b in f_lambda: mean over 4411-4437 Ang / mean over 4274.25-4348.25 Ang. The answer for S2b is 1.29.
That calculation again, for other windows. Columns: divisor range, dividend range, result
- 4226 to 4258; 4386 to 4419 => 1.12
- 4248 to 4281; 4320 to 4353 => 1.01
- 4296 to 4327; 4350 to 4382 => 1.33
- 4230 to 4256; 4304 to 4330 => 0.88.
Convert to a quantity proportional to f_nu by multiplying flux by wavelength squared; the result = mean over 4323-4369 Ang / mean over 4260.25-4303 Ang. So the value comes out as 1.2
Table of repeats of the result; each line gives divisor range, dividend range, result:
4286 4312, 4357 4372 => 1.54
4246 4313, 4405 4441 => 1.38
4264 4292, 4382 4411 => 1.13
